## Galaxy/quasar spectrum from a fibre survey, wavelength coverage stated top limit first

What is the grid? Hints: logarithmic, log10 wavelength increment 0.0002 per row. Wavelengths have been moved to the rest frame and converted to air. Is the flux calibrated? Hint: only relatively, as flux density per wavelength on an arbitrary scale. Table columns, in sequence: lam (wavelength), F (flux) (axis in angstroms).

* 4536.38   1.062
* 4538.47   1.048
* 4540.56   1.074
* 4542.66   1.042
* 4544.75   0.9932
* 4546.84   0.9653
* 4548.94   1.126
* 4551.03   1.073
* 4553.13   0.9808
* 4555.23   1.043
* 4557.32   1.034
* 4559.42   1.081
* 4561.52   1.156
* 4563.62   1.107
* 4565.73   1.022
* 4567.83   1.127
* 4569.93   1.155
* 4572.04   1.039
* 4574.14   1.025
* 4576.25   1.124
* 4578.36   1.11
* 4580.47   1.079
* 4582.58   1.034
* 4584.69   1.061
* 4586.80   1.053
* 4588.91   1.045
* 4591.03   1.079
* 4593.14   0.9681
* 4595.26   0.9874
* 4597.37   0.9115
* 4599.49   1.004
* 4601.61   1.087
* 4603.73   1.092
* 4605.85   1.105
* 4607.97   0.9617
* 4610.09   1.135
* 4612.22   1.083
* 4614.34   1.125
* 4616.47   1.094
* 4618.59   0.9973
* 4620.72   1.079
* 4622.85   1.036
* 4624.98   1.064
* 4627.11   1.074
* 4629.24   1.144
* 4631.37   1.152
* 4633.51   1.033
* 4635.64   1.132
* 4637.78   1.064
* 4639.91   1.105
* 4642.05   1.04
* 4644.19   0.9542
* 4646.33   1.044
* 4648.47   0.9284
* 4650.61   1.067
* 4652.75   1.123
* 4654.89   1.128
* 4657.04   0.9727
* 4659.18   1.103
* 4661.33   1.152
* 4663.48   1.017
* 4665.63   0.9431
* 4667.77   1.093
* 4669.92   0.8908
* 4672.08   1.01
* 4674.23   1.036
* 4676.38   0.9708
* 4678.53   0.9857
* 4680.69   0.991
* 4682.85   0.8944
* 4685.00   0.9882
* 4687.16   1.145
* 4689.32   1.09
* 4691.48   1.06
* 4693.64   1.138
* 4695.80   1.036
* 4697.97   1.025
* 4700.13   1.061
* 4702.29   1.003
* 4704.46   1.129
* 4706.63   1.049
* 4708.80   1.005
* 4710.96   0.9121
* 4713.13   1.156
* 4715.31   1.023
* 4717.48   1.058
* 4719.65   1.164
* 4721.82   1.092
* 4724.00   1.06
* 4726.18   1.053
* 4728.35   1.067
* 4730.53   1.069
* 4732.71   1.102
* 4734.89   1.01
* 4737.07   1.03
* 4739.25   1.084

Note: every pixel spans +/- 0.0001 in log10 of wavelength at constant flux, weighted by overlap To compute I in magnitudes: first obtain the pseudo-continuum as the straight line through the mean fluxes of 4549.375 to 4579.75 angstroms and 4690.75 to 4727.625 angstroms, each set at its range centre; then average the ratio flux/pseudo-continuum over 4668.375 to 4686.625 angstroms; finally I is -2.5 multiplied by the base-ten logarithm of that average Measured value 0.091 mag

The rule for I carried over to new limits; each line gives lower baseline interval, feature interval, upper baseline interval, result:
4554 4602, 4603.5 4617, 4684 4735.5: -0.03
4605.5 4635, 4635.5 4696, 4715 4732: 0.04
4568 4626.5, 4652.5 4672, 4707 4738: 0.02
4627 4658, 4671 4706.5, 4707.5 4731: 0.03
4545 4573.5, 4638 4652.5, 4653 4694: 0.01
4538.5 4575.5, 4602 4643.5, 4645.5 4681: -0.04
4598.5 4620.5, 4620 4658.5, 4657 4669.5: -0.01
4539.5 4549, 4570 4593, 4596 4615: -0.02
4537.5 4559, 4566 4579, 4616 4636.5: -0.04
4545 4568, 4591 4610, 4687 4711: 0.04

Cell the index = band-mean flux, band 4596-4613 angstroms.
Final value 1.05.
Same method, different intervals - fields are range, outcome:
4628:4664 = 1.07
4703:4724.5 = 1.06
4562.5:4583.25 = 1.08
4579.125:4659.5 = 1.06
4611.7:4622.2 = 1.07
